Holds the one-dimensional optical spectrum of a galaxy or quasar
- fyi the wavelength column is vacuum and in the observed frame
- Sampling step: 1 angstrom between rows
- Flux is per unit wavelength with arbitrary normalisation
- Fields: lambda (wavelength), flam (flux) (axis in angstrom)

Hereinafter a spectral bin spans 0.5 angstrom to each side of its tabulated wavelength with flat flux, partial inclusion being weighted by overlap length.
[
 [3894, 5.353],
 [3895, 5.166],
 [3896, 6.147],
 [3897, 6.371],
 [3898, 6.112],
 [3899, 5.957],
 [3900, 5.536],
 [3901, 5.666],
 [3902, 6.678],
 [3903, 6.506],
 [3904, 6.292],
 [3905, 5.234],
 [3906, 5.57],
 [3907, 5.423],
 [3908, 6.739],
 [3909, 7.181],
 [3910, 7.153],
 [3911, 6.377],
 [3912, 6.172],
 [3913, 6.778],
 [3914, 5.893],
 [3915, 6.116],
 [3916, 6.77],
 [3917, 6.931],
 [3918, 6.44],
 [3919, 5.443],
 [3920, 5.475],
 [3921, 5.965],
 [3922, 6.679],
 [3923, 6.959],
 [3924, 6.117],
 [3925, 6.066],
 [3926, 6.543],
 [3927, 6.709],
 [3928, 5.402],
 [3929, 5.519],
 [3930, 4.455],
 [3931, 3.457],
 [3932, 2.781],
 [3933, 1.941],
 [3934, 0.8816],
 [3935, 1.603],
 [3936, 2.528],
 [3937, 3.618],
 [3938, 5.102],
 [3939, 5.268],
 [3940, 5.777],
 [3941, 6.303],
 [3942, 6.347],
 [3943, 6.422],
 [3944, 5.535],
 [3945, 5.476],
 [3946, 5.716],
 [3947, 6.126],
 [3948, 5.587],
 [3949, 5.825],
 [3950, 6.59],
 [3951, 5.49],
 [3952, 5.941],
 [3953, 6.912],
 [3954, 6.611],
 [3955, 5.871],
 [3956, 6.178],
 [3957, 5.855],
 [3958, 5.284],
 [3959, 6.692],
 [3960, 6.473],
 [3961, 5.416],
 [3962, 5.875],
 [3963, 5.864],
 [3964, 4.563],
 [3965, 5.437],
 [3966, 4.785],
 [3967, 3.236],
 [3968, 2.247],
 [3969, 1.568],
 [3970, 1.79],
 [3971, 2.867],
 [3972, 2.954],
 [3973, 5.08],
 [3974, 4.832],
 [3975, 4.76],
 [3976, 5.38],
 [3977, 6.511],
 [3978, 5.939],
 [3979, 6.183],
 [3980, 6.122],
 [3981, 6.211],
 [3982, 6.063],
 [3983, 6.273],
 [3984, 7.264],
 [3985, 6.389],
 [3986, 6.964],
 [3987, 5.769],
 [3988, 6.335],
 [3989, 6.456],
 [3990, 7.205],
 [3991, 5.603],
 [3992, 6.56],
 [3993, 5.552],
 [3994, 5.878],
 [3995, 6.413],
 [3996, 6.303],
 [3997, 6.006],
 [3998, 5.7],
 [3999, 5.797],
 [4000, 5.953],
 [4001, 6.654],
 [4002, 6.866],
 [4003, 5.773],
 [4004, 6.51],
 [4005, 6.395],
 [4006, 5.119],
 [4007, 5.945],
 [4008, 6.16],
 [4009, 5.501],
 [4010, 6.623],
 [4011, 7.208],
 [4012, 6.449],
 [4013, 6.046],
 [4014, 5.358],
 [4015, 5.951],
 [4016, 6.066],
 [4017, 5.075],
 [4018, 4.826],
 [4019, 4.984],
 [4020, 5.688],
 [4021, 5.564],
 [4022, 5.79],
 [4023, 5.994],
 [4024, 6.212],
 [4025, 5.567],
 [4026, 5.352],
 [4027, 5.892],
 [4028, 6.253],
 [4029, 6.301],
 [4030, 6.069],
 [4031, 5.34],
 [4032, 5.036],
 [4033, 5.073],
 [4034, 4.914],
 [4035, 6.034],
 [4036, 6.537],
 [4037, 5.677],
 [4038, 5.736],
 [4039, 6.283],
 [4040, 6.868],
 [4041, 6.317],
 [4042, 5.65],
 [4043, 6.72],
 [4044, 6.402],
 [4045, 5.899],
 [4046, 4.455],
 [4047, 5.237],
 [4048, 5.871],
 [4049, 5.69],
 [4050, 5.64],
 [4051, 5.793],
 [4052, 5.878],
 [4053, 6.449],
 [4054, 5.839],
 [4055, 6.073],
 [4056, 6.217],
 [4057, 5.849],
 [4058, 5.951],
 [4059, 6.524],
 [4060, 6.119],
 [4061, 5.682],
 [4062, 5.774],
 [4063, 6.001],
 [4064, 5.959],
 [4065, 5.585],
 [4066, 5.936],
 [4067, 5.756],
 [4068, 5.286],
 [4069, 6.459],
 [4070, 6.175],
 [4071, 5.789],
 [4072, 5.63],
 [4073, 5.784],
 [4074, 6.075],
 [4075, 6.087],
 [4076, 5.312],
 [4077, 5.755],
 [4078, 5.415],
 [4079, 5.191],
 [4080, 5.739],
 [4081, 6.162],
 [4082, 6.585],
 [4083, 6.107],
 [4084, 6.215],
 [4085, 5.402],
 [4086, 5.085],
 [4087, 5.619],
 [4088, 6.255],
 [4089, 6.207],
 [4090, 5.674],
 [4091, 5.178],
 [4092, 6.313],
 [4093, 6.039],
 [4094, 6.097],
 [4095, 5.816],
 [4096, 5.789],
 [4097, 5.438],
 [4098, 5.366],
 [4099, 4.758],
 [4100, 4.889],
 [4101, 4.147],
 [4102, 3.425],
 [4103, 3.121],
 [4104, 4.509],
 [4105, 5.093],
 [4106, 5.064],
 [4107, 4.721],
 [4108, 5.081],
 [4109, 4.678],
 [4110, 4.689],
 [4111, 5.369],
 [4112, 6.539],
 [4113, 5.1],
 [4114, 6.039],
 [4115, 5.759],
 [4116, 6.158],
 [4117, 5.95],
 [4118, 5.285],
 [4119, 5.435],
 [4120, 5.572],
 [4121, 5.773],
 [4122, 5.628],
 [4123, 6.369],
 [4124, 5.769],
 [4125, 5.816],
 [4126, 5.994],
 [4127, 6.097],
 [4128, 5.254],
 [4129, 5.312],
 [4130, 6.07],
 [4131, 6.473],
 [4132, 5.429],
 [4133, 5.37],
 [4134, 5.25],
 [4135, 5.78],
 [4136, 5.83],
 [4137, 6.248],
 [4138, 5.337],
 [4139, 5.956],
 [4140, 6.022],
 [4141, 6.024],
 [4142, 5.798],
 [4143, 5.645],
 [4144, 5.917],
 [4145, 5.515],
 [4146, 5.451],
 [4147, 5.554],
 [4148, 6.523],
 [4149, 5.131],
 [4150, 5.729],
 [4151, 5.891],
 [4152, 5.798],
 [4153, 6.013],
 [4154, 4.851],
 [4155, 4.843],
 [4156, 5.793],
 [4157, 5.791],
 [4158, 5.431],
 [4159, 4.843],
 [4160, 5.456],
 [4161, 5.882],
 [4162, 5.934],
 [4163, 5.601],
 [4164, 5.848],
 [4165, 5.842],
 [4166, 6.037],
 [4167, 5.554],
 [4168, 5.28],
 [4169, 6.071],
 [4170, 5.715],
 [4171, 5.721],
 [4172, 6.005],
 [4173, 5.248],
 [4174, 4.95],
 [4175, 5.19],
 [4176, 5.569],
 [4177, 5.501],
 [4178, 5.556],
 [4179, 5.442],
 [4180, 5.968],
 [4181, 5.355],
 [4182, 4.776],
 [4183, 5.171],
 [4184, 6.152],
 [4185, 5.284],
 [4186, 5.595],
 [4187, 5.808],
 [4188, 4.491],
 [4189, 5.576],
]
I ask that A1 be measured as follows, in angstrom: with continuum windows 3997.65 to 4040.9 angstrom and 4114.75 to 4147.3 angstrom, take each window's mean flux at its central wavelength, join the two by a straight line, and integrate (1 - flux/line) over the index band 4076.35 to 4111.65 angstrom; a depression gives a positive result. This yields 2.8 angstrom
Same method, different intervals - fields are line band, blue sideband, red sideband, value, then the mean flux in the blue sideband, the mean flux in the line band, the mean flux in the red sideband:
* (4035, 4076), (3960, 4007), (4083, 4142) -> -3.1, 5.52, 5.93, 5.52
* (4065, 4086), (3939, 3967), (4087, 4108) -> -2.1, 5.83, 5.82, 5.2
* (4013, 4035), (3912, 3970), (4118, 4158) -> -0.5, 5.3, 5.61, 5.71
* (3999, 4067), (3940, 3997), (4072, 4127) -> -4.1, 5.61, 5.9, 5.51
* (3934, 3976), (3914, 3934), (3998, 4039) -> 4.5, 5.46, 4.99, 5.86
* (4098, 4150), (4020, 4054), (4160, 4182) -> 2.0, 5.83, 5.47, 5.61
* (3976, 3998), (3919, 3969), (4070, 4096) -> -3.4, 5.22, 6.25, 5.83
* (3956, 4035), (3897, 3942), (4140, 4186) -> -1.3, 5.52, 5.63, 5.6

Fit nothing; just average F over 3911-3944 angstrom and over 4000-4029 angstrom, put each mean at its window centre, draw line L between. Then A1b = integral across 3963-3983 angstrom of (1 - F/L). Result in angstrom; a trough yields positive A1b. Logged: 3.55 angstrom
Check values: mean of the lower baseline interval 5.29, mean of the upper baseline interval 5.93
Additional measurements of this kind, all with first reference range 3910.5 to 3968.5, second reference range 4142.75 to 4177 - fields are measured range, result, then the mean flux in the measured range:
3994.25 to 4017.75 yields -2.5 angstrom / 6.07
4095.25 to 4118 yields 1.9 angstrom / 5.09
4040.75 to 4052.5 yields -0.6 angstrom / 5.78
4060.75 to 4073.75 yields -0.7 angstrom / 5.84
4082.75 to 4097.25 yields -0.7 angstrom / 5.82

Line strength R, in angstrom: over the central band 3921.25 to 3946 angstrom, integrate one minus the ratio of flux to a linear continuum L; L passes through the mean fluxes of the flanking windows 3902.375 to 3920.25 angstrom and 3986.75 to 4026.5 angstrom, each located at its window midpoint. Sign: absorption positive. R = 5.09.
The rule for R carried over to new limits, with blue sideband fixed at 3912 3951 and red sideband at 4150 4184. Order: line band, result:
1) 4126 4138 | -0.45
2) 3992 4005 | -1.75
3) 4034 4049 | -1.33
